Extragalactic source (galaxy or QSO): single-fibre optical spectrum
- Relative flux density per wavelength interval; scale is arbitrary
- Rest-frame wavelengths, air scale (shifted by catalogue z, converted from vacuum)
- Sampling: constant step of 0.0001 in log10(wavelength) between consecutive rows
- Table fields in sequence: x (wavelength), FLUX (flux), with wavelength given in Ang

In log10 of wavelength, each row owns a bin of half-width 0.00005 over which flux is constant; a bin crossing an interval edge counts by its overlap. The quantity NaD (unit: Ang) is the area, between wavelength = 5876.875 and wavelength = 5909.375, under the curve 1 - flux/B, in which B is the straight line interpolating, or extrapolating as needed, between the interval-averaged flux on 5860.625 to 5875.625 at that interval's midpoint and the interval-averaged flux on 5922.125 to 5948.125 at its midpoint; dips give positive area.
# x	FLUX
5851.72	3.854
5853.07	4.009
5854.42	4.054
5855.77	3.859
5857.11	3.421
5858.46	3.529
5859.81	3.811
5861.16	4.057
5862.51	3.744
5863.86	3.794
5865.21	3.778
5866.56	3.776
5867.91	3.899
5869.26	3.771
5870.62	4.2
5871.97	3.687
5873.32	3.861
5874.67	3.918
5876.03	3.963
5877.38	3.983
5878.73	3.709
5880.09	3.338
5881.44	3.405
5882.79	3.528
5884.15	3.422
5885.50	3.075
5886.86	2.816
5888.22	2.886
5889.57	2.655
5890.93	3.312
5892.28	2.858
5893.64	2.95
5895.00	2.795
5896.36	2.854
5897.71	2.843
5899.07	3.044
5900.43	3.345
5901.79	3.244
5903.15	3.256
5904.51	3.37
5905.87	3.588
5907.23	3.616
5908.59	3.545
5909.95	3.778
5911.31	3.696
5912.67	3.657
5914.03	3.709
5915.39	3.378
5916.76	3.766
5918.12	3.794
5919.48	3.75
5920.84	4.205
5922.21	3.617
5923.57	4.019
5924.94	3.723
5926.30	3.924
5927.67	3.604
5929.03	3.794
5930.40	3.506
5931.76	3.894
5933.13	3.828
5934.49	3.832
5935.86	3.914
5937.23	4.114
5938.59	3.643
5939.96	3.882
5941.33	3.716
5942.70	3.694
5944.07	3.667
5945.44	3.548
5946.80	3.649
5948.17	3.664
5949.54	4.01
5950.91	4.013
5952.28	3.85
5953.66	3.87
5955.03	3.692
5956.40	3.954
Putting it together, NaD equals 5.1 Ang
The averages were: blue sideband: 3.86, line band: 3.22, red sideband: 3.77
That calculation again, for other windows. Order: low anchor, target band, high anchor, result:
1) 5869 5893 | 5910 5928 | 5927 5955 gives -0.5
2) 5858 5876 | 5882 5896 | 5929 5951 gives 2.9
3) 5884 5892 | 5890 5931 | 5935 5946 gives -1.8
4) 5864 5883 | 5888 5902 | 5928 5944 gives 3.0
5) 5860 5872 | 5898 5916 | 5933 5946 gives 1.7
